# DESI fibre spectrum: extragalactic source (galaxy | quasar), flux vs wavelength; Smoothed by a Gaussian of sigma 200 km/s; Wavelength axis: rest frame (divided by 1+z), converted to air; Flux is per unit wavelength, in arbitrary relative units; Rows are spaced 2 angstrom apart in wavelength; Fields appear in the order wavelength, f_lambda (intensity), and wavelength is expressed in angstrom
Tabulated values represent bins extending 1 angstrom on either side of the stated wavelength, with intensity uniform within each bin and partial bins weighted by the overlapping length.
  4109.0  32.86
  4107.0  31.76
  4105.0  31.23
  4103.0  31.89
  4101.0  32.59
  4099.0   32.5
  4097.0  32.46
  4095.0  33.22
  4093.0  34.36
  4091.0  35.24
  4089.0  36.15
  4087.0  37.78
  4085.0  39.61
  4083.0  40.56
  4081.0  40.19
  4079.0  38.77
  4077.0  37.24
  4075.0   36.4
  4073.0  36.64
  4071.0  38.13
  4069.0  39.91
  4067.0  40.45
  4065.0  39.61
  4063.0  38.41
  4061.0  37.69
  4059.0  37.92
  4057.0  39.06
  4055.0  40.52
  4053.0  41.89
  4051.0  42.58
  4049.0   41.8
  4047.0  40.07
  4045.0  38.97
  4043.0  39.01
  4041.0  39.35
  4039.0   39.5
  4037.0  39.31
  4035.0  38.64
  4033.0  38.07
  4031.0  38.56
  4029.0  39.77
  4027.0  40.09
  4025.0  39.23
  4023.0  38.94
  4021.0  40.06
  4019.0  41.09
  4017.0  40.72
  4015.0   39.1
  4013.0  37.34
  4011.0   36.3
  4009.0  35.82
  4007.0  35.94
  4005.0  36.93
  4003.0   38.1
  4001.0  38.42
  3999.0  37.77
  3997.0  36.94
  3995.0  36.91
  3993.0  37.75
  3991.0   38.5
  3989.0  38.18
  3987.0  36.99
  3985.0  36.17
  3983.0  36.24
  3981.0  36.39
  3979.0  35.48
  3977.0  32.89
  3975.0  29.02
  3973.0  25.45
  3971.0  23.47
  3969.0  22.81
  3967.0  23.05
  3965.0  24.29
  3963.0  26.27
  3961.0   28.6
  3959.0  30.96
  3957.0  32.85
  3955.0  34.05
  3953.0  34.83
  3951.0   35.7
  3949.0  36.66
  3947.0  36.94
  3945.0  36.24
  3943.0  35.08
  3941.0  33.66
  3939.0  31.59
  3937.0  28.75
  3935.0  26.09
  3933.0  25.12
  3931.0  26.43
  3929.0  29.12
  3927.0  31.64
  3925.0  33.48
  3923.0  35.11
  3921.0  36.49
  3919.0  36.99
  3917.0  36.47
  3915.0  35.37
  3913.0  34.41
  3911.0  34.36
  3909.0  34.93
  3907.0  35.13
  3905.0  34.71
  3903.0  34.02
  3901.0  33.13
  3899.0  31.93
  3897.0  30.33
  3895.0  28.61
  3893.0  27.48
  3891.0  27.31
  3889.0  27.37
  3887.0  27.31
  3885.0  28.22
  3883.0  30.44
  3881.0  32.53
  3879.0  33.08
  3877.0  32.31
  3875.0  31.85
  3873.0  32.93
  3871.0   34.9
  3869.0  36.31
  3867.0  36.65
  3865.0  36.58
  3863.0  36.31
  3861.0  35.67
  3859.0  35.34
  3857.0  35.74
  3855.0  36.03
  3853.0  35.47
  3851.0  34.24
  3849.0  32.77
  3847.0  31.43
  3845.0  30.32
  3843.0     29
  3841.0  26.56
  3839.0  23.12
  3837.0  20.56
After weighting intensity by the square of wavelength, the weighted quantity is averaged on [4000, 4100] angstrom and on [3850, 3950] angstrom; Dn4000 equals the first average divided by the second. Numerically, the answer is 1.3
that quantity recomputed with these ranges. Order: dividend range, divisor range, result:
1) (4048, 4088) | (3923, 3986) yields 1.34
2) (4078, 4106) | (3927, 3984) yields 1.24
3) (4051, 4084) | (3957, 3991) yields 1.33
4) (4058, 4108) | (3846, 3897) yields 1.24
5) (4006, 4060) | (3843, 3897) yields 1.31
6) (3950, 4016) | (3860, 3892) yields 1.09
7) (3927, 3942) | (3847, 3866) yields 0.86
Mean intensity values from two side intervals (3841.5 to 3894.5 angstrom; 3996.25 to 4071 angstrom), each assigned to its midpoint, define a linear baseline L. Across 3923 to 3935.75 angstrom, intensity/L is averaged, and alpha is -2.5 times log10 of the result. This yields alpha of 0.193 mag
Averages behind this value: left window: 32.5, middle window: 29.2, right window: 39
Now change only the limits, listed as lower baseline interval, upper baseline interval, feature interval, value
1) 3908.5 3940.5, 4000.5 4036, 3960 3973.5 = 0.37 mag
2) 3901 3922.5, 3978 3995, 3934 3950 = 0.09 mag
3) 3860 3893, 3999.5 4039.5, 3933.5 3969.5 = 0.15 mag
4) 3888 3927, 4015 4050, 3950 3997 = 0.14 mag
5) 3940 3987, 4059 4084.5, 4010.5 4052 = -0.10 mag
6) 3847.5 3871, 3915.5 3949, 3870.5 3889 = 0.11 mag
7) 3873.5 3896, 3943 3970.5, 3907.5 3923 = -0.17 mag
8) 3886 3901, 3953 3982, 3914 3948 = -0.13 mag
